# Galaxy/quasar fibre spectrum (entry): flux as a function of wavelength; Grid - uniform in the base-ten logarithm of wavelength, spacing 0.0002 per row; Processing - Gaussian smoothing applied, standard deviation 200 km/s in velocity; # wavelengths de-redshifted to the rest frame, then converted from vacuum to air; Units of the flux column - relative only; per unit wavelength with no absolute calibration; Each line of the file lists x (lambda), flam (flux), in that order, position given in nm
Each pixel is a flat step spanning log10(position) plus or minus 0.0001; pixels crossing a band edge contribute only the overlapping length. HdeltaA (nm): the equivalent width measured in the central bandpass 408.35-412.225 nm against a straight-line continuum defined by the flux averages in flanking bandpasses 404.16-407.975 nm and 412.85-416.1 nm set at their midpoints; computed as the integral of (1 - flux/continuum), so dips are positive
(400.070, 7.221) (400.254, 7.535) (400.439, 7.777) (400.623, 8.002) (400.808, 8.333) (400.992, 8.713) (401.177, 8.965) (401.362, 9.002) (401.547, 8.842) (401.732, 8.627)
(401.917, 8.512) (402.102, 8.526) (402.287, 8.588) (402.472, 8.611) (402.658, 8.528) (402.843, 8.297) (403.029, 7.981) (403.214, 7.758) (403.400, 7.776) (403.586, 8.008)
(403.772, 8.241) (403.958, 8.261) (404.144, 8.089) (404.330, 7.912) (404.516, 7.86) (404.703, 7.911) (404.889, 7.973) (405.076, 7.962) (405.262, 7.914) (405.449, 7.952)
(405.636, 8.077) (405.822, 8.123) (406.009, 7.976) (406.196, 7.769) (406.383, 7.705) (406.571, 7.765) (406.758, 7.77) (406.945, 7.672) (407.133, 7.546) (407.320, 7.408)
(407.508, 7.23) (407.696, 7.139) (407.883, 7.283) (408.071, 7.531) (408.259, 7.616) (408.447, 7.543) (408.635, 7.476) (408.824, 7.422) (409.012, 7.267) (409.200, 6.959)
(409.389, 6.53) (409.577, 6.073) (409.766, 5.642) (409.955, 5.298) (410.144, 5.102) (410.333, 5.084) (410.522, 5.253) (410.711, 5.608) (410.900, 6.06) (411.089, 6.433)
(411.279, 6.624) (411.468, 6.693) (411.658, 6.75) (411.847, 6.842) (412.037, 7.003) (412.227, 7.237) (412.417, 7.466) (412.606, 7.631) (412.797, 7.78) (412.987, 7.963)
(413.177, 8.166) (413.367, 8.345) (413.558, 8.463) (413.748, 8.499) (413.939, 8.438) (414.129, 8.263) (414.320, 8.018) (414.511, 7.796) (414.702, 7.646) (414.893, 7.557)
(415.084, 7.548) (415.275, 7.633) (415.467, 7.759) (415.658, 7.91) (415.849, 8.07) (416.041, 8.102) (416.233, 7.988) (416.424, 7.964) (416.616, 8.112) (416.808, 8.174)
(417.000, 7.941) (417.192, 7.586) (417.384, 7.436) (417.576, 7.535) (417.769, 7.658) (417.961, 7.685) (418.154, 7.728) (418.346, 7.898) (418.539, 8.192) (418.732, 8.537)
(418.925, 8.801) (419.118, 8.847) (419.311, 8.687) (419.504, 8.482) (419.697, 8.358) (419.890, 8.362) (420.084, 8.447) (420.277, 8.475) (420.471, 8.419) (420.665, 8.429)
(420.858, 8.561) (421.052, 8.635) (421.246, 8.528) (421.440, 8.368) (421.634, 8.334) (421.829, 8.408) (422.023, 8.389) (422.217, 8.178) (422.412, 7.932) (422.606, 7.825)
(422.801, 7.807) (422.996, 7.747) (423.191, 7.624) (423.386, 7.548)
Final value 0.726 nm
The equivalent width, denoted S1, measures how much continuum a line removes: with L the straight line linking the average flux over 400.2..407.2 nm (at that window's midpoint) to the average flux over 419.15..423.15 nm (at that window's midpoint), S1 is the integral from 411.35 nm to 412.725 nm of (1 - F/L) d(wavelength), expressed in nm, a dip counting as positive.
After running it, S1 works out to 0.19 nm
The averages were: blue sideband 8.13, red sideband 8.32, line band 7.09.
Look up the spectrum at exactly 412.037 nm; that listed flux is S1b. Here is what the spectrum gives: 7.003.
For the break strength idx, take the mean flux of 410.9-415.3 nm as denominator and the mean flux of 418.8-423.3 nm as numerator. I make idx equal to 1.10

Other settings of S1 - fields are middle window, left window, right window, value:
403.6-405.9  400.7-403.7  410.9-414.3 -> 0.054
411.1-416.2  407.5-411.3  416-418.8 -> -0.307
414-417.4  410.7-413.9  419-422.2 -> -0.033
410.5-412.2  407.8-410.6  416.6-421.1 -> 0.116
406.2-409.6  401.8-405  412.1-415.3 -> 0.290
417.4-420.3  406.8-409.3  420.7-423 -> -0.054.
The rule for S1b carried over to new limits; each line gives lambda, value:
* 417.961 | 7.685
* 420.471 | 8.419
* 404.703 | 7.911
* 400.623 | 8.002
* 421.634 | 8.334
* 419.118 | 8.847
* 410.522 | 5.253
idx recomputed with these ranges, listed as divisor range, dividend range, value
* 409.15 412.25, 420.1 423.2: 1.34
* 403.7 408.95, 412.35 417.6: 1.02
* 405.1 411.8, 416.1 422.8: 1.17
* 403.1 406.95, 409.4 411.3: 0.72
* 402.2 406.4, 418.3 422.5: 1.05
